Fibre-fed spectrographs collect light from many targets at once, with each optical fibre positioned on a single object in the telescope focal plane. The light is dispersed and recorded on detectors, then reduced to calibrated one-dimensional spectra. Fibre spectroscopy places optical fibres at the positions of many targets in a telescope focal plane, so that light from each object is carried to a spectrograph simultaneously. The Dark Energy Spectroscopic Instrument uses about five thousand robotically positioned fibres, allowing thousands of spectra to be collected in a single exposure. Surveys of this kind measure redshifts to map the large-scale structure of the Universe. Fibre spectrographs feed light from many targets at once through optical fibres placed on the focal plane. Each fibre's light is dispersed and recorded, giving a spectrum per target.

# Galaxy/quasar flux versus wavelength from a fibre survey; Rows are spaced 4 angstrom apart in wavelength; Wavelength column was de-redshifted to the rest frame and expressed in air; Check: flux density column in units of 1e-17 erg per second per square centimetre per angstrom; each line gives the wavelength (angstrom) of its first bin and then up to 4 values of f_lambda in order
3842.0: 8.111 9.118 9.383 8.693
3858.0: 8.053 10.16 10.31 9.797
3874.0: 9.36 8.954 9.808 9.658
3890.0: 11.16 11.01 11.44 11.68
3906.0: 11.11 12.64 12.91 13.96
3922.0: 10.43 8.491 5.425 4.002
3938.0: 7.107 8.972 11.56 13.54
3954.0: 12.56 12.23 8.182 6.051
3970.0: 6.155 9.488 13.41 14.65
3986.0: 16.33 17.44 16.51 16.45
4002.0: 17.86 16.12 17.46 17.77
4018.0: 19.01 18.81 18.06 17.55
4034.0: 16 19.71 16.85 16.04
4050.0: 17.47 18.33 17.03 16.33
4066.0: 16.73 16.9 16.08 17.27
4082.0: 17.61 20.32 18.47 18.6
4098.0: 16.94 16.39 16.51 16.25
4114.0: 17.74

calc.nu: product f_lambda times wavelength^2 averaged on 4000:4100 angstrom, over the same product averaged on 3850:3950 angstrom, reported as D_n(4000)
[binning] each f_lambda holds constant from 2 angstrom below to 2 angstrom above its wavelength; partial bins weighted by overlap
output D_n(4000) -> 1.91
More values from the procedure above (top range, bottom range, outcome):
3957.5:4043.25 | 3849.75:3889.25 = 1.71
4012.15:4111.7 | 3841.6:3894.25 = 2.02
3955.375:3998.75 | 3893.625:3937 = 1.25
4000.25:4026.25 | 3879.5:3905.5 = 1.76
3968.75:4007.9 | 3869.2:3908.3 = 1.47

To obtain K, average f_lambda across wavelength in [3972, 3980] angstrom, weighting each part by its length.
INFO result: 11.4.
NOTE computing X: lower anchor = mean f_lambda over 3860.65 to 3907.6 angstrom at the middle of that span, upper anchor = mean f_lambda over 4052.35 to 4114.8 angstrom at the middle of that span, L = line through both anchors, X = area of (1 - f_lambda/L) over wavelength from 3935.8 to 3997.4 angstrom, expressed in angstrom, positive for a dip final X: 7.6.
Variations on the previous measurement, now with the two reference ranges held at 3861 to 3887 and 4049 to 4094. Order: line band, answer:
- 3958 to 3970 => 4.92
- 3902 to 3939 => 5.45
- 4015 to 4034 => -2.91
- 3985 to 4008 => -3.54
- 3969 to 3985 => 2.64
